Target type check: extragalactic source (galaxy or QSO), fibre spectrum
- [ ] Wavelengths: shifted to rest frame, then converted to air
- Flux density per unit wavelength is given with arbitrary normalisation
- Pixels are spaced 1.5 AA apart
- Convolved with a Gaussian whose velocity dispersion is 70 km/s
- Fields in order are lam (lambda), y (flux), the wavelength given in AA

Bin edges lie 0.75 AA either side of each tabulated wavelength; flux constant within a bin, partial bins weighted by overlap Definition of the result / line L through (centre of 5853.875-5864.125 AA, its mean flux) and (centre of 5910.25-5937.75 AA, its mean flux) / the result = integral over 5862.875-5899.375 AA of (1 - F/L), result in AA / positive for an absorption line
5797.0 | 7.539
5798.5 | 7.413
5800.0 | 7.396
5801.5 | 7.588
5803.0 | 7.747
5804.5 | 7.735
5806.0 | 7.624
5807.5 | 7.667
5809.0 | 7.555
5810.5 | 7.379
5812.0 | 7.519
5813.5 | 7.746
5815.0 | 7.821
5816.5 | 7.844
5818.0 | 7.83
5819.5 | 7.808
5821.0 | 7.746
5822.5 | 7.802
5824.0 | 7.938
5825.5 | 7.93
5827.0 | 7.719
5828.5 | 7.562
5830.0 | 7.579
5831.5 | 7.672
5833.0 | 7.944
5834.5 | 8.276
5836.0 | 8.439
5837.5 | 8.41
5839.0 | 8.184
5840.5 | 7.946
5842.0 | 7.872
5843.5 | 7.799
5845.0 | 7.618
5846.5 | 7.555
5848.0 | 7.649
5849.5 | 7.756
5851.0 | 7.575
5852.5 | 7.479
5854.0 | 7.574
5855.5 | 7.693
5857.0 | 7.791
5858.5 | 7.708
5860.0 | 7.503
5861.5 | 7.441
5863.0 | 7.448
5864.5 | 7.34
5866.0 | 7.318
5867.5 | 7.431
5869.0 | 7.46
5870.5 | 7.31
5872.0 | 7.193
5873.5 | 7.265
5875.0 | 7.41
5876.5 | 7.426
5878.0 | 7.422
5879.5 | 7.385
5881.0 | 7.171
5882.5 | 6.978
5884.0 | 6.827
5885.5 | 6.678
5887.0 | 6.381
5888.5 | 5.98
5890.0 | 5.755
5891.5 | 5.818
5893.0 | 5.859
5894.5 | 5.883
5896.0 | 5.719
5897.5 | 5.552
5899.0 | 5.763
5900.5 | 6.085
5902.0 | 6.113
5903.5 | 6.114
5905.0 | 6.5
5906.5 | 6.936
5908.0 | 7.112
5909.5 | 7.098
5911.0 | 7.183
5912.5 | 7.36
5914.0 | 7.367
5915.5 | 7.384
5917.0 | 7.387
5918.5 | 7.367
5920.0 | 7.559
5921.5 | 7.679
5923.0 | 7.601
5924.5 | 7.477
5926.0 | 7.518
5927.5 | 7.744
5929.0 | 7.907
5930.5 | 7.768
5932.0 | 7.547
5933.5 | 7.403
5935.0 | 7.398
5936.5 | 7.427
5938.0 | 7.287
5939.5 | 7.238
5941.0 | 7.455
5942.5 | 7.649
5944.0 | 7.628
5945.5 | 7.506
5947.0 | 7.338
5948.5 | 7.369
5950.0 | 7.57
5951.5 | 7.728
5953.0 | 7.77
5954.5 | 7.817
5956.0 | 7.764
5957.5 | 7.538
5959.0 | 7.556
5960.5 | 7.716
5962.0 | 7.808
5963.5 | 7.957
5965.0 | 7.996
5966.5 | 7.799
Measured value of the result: 3.91 AA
